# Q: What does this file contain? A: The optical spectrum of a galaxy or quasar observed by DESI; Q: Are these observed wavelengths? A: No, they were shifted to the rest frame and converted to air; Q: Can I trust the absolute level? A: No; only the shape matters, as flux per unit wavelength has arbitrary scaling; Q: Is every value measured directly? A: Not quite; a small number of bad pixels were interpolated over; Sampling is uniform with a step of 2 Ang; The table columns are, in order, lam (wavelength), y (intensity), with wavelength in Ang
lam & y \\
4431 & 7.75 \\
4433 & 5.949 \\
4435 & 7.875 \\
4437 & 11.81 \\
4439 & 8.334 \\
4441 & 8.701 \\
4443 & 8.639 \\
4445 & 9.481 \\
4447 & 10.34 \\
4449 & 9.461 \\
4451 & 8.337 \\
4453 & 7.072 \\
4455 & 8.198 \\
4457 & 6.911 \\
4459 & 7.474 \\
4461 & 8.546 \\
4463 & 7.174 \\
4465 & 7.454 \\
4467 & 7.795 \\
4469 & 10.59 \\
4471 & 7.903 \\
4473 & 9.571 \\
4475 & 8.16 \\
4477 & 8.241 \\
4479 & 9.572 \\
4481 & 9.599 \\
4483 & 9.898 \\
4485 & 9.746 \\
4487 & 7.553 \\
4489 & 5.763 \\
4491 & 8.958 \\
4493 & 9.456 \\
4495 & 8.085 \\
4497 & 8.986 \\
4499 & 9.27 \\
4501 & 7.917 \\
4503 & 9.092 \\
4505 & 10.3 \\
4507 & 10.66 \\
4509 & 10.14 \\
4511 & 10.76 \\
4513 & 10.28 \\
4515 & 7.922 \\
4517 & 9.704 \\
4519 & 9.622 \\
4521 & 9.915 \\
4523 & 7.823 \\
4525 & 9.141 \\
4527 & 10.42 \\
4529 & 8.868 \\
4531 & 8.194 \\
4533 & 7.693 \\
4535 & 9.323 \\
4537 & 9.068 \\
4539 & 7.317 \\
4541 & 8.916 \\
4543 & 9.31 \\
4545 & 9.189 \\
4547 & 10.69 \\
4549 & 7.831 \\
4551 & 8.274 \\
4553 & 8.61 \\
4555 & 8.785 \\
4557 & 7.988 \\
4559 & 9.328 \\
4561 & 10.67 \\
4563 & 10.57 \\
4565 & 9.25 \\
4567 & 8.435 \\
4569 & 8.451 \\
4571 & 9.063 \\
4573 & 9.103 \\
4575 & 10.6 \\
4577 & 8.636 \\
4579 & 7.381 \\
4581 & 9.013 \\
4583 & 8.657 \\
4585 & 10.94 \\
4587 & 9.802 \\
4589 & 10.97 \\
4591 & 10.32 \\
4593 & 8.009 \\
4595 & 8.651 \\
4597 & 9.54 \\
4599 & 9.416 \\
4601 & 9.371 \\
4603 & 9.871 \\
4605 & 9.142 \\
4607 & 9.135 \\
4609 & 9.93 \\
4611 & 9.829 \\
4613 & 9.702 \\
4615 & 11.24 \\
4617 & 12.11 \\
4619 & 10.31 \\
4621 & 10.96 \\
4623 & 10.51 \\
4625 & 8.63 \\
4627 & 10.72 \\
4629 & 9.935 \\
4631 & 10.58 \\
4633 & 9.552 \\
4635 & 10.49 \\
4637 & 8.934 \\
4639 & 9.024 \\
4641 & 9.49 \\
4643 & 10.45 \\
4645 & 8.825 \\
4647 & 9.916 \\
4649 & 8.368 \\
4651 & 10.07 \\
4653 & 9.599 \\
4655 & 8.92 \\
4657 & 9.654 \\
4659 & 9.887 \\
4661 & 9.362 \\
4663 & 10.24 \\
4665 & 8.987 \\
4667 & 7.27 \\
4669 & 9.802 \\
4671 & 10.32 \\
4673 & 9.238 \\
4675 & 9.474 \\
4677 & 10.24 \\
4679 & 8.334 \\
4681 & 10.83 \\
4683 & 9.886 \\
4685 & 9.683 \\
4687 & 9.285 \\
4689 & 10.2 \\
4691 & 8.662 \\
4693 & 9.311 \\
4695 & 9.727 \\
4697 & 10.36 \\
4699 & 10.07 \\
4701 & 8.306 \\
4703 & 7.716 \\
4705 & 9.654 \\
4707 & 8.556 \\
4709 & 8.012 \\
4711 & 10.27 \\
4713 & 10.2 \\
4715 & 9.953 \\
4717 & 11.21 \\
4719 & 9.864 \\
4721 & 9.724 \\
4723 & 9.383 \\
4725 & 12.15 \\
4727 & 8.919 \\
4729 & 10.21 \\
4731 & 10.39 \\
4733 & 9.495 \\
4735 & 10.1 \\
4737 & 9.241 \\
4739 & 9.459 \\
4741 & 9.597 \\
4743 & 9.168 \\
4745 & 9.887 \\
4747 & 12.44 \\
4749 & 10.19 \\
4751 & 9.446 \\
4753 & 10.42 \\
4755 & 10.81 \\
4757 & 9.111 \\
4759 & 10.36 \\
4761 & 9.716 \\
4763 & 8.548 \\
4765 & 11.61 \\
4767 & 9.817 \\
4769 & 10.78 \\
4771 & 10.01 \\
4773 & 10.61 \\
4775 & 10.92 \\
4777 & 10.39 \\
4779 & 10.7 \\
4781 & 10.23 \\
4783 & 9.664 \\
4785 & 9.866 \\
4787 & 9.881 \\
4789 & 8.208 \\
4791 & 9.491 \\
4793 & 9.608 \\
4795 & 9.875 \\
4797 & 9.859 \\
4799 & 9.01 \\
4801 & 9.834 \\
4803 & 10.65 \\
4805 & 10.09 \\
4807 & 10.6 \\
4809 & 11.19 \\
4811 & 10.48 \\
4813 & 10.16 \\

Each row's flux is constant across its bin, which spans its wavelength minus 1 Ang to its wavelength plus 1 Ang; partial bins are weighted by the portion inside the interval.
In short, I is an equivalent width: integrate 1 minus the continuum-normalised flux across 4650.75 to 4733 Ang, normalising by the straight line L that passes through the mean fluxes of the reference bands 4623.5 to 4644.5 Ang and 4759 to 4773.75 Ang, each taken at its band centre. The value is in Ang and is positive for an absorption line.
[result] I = 2.8 Ang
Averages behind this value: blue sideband 9.78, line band 9.6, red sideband 10.2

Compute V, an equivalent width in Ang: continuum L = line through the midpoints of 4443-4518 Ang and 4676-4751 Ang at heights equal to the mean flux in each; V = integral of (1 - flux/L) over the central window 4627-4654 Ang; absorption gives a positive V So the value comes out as -0.6 Ang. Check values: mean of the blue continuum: 8.82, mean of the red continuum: 9.74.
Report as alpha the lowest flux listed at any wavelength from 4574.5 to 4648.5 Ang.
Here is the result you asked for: 7.381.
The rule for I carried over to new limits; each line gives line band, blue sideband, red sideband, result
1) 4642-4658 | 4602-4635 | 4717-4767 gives 1.0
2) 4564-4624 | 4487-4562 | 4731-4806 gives -2.1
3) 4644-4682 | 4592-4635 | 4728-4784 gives 2.0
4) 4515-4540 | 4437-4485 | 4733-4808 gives 0.2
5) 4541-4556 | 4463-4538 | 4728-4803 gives 0.3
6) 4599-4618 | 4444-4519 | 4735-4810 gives -1.3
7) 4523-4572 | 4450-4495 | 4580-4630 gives 1.4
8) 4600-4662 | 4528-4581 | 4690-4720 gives -4.3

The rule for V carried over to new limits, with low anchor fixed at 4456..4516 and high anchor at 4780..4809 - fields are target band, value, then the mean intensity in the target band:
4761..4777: -0.9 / 10.3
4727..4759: -1.1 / 9.98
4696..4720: 0.1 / 9.51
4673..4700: -0.6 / 9.68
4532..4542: 0.6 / 8.46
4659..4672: 0.0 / 9.37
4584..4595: -0.9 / 9.88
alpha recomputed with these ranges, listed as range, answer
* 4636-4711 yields 7.27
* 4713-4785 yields 8.548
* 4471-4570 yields 5.763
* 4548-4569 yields 7.831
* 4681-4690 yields 9.285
